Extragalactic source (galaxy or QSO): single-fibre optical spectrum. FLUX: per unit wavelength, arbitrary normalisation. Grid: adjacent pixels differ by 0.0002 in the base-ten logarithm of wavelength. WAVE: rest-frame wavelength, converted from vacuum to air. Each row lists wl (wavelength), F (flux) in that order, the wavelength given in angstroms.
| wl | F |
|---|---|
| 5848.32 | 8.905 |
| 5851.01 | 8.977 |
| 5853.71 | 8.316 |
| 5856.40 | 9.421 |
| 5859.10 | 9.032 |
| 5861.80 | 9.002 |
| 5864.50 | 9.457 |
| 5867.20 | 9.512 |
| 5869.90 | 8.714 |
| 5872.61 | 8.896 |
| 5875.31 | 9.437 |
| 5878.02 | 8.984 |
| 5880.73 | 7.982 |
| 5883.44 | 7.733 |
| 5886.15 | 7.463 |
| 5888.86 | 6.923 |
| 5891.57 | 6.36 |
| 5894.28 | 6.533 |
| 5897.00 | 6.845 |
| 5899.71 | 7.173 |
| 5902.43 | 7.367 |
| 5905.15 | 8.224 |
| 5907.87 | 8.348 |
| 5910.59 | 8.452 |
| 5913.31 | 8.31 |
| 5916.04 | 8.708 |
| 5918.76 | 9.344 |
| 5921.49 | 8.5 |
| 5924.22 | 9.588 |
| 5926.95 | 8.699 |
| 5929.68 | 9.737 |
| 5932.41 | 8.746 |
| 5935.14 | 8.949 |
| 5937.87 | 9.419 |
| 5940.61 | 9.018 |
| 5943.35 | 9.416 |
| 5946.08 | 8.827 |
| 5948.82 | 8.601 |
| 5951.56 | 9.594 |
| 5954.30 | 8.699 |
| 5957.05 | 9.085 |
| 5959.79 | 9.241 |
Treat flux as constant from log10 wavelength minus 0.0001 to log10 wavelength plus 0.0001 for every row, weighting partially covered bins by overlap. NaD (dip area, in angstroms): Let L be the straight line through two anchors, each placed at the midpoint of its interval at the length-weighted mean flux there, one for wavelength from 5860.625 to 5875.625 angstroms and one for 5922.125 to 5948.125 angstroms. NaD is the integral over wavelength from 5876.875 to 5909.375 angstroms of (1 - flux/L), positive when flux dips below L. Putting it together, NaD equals 5.9 angstroms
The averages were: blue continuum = 9.15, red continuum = 9.12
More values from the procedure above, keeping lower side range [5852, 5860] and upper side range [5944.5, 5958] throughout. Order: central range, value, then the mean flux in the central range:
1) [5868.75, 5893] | 2.4 angstroms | 8.04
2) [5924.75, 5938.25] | -0.2 angstroms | 9.12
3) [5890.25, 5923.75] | 3.9 angstroms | 7.9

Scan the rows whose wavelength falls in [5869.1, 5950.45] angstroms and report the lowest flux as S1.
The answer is 6.36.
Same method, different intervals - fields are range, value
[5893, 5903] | 6.533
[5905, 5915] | 8.224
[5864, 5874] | 8.714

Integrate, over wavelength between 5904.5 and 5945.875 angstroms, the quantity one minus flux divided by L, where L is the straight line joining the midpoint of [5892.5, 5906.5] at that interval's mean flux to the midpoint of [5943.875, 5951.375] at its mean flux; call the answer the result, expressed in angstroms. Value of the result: -4.0 angstroms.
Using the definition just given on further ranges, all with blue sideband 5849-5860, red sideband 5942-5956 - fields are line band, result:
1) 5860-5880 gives -0.3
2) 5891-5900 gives 2.3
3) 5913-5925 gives 0.1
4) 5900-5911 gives 1.2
